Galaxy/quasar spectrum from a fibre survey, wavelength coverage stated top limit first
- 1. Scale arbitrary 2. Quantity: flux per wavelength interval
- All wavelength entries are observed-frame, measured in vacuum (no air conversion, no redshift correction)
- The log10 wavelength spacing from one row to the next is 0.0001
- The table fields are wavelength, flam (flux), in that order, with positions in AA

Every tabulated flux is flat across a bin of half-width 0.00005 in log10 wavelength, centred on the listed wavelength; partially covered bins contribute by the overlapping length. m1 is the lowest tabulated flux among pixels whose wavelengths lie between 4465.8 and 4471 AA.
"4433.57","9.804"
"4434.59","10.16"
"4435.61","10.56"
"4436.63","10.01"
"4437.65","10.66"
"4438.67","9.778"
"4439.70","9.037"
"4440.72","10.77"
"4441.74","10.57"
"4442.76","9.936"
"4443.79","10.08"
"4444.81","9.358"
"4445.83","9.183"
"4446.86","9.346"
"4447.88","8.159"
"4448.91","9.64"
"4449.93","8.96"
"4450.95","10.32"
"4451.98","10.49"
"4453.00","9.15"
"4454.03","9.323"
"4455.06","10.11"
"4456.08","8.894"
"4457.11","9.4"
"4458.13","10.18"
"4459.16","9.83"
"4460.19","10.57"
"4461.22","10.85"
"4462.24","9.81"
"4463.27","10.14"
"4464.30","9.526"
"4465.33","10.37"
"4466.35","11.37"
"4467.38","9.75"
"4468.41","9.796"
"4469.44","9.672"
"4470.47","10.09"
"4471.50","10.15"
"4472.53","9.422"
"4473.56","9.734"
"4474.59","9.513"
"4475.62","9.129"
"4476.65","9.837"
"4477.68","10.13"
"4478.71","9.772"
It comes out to 9.672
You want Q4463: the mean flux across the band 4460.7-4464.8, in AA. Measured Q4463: 10.1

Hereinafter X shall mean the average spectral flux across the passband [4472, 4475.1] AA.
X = 9.56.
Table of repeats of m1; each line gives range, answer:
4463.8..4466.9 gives 9.526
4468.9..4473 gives 9.422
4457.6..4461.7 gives 9.83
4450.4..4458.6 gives 8.894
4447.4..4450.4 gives 8.159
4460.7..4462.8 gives 9.81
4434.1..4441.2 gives 9.037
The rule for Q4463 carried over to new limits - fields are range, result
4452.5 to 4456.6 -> 9.35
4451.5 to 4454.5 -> 9.65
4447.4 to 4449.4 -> 8.88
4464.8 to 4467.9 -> 10.5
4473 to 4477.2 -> 9.56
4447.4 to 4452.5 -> 9.53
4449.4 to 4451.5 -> 9.67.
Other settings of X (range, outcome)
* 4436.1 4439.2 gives 10.1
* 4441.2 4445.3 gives 10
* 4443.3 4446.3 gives 9.56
